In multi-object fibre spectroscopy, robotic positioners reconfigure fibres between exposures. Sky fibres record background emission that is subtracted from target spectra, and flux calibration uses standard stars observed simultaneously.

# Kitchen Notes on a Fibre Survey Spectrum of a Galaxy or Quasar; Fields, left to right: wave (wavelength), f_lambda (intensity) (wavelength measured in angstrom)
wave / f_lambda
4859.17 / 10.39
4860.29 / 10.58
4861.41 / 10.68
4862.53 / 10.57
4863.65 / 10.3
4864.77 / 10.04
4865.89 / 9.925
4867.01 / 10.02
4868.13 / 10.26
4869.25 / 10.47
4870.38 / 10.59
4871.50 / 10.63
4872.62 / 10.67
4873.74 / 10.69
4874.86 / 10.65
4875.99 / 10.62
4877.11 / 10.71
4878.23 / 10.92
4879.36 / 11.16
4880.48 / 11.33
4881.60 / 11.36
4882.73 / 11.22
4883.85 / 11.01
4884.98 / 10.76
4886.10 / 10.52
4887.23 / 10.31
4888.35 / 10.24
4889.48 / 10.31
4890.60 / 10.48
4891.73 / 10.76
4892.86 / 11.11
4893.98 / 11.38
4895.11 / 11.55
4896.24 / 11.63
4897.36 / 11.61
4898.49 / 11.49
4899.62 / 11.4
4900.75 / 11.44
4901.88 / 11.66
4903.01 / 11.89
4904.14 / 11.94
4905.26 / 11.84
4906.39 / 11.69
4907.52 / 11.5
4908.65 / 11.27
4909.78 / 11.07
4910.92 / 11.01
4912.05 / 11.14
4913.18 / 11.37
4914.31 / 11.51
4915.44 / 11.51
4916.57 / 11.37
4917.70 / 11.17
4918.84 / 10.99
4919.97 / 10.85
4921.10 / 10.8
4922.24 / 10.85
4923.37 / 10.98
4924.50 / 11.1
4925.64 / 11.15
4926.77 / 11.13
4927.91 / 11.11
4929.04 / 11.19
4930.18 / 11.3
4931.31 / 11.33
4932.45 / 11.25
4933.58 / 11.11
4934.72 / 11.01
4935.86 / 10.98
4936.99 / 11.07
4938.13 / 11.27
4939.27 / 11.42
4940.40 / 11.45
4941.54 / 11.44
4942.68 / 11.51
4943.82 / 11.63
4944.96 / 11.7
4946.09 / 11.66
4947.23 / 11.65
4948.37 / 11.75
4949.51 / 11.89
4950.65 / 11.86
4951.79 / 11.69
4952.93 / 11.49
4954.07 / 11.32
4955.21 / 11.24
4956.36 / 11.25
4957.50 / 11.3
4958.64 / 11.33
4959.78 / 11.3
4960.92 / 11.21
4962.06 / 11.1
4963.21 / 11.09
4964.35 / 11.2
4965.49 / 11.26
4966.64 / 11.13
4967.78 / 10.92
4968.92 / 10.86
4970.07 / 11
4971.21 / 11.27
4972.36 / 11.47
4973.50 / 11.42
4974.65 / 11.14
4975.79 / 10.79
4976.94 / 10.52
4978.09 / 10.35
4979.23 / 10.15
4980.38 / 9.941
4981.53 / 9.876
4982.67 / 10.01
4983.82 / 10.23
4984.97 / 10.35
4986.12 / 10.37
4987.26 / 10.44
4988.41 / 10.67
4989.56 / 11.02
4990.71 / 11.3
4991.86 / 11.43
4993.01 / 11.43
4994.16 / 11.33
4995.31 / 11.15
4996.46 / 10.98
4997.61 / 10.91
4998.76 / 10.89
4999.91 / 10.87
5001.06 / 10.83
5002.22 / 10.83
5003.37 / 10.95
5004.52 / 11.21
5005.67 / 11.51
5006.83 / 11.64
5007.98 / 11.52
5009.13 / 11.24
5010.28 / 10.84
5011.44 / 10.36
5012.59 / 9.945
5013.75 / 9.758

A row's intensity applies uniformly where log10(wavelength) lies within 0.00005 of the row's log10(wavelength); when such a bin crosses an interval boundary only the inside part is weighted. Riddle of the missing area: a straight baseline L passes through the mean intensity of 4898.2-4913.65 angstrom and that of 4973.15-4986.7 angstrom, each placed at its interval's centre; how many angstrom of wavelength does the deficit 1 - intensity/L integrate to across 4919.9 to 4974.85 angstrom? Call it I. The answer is -2.04 angstrom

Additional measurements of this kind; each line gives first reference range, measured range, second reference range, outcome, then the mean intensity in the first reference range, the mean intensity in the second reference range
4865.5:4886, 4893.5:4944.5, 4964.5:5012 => -2.51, 10.7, 10.9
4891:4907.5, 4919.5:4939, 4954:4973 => 0.46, 11.5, 11.2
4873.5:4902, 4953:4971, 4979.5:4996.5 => -0.69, 11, 10.7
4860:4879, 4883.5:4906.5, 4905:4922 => -0.53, 10.5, 11.2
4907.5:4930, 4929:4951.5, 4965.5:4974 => -0.57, 11.1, 11.2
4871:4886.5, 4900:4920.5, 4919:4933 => -0.72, 10.9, 11.1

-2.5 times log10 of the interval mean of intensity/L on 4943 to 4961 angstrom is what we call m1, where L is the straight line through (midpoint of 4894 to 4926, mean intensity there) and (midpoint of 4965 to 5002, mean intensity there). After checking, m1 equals -0.05 mag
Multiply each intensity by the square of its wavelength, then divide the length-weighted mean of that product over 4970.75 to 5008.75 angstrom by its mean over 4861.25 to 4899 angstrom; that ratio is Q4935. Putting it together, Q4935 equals 1.06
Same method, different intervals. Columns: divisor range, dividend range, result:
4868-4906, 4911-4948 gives 1.04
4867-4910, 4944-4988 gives 1.03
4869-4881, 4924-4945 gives 1.07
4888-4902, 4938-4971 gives 1.04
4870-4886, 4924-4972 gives 1.07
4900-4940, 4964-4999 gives 0.99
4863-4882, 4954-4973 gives 1.09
